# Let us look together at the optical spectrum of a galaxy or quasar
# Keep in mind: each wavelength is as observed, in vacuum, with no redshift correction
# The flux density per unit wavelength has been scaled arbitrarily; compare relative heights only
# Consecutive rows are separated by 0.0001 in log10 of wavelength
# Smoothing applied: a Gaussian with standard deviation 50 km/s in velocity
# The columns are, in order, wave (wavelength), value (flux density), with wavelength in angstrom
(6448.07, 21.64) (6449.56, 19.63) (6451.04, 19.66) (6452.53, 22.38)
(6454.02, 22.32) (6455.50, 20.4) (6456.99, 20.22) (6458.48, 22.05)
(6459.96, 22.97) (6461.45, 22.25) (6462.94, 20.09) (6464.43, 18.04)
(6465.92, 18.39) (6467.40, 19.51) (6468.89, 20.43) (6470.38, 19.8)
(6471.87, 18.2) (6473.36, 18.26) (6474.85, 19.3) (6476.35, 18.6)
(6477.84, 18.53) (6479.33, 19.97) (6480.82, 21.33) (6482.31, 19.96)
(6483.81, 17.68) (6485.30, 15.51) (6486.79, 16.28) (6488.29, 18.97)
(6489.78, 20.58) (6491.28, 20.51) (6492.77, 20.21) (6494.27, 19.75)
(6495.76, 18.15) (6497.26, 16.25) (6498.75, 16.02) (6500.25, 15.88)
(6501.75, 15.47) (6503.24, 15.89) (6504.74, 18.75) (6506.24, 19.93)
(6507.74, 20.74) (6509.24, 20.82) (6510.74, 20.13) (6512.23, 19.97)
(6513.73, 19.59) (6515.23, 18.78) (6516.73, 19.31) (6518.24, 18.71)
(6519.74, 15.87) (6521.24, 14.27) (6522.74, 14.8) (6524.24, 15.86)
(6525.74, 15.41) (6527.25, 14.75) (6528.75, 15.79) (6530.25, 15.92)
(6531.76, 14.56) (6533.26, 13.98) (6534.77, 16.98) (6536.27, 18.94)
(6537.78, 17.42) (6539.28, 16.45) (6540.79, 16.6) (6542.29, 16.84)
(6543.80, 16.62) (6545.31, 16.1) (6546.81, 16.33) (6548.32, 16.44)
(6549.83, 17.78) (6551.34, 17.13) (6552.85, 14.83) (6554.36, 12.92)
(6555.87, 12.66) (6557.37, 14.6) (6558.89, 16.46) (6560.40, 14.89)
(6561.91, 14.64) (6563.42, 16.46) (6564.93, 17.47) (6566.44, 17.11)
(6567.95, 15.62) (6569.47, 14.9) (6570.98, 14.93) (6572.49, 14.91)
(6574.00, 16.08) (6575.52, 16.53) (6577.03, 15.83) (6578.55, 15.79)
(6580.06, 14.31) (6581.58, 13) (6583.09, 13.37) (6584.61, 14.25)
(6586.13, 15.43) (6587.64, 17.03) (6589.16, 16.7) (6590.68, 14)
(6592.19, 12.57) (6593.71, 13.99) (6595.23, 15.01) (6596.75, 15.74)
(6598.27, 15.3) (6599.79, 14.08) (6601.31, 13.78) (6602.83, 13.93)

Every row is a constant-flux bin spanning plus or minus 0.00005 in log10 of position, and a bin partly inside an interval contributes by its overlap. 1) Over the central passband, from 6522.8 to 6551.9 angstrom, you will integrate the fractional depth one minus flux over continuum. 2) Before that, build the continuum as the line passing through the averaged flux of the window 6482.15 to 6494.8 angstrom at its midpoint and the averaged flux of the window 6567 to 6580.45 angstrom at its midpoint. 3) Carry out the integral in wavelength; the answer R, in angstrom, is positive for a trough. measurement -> 1.02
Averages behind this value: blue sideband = 18.7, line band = 16.3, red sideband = 15.5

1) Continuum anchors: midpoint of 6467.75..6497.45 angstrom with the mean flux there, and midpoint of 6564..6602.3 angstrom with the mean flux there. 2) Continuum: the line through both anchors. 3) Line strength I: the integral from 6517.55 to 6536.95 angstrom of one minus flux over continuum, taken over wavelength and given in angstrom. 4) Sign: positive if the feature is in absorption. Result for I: 1.6 angstrom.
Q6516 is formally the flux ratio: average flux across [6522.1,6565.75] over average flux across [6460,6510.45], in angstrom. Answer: 0.84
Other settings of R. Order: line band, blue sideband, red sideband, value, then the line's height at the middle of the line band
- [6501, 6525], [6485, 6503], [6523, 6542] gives -1.6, 16.9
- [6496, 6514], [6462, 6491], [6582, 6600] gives -0.4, 17.9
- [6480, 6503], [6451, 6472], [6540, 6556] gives 1.0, 19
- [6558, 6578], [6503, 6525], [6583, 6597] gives 0.0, 15.8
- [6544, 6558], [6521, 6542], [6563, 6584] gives 0.2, 15.7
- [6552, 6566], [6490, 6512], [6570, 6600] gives 0.9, 16.1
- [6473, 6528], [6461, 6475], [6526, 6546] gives -0.8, 17.9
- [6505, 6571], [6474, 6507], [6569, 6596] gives -0.1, 16.6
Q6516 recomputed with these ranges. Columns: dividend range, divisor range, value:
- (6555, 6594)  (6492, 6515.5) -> 0.82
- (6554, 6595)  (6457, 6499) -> 0.78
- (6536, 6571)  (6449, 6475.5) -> 0.79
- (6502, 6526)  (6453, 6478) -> 0.90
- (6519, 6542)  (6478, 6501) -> 0.86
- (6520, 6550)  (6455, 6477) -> 0.81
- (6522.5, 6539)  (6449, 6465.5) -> 0.76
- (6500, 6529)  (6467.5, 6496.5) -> 0.92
